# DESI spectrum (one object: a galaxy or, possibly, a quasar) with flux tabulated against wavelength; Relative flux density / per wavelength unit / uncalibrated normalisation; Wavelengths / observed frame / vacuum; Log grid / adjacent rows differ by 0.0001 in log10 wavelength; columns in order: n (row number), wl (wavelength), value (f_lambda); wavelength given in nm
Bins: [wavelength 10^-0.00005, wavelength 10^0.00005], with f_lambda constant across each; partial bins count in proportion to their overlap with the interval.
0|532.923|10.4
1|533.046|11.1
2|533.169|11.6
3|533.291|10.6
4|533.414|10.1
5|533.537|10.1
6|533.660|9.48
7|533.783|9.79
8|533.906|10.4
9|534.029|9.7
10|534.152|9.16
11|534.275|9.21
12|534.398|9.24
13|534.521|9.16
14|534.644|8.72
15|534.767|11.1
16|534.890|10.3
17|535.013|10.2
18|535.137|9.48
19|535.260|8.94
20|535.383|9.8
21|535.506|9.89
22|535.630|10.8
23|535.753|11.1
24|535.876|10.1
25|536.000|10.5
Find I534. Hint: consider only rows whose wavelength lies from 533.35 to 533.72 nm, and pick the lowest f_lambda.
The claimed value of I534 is 9.48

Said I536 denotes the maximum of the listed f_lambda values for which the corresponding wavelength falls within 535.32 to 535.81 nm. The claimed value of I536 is 11.1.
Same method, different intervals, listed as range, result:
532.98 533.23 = 11.6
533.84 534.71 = 10.4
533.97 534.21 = 9.7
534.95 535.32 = 10.2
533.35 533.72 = 10.1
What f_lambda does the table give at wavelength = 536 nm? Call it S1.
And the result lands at 10.5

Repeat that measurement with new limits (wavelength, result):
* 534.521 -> 9.16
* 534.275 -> 9.21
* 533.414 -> 10.1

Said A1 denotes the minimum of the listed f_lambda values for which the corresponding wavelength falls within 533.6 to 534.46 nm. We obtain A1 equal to 9.16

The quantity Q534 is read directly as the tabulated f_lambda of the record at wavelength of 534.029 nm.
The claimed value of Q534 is 9.7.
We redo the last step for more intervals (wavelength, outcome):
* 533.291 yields 10.6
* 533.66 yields 9.48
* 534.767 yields 11.1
